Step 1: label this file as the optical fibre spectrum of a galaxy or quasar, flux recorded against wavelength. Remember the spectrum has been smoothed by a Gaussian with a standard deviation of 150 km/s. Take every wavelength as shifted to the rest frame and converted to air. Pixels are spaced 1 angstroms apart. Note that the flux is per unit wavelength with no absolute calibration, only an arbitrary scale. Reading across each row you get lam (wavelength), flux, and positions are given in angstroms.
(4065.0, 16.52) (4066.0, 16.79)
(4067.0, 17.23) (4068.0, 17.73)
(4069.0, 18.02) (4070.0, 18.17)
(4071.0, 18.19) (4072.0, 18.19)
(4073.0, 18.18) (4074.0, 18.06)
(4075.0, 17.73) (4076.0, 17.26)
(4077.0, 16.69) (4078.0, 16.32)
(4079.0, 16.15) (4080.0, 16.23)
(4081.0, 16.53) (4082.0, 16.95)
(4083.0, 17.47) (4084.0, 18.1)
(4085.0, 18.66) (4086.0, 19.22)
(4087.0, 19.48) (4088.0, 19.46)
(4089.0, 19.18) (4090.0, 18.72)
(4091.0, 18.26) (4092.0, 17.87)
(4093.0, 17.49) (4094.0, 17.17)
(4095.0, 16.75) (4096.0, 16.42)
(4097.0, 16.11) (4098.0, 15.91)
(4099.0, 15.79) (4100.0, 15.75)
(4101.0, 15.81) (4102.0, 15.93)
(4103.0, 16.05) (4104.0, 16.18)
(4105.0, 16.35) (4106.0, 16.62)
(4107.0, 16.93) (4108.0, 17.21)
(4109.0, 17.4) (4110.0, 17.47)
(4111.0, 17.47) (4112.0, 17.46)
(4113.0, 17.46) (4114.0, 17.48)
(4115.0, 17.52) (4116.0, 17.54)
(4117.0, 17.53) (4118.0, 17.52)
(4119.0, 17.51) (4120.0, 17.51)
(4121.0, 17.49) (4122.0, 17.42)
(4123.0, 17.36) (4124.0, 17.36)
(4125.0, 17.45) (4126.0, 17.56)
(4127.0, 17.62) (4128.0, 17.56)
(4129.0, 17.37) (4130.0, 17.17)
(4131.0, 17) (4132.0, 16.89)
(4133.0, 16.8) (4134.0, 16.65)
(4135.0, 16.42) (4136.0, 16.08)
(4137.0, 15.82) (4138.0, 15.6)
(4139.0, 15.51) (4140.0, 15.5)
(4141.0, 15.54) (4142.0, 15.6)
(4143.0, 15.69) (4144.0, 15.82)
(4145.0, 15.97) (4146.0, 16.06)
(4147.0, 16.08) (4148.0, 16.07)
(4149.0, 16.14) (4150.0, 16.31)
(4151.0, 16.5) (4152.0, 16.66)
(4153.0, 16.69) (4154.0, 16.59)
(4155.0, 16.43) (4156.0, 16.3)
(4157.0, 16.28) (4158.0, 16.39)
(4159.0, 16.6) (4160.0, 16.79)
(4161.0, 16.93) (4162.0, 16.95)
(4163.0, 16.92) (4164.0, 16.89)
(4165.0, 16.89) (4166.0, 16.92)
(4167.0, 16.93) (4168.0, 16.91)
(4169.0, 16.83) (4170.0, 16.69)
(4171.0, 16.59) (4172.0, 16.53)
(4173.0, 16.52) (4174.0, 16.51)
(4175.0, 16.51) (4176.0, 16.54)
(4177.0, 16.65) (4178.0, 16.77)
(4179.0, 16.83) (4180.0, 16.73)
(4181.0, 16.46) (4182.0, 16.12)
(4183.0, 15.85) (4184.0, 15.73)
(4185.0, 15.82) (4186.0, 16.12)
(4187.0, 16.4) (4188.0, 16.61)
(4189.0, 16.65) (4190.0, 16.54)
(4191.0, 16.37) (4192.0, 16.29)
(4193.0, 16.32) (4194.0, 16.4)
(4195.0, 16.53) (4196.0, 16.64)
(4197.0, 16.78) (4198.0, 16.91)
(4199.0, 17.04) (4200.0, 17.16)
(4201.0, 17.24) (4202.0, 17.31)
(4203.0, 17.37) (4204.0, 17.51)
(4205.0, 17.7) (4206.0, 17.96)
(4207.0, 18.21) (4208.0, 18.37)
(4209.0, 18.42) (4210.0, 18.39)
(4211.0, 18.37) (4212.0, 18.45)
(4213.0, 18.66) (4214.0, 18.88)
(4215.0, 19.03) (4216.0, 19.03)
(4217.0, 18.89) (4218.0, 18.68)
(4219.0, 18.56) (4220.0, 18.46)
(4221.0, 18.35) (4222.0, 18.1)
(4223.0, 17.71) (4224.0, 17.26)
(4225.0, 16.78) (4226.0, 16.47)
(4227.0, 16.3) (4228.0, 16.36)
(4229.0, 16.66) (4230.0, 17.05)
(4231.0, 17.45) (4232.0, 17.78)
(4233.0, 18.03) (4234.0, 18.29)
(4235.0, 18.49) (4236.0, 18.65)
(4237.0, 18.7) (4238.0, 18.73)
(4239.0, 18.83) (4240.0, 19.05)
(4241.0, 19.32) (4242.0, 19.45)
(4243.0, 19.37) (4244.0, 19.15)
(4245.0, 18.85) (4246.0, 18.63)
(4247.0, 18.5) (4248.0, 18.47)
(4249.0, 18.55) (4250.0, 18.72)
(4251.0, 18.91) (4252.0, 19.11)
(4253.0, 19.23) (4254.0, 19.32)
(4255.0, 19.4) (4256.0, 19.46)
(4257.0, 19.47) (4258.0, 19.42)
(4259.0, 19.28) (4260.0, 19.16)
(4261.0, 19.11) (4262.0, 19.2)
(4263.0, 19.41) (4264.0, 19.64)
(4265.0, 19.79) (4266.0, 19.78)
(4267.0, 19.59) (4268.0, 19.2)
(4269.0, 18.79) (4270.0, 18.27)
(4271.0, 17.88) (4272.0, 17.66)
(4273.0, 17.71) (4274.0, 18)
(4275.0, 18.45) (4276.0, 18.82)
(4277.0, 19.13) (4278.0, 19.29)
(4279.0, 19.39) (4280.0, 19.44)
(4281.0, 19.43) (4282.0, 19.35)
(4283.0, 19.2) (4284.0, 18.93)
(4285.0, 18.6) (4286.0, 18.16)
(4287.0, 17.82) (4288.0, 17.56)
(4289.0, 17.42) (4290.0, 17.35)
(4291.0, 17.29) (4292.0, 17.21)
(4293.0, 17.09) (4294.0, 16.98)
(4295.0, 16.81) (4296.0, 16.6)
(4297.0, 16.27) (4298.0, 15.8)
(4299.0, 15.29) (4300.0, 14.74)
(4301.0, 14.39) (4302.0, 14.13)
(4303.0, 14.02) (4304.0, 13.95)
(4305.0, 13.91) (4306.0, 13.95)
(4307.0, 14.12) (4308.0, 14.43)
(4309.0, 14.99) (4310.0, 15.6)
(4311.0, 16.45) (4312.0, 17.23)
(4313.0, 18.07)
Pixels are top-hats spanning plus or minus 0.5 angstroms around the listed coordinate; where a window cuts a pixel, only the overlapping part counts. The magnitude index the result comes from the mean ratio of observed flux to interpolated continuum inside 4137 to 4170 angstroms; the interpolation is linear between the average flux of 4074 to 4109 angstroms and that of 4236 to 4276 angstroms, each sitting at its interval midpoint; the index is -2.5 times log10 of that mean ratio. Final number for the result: 0.09 mag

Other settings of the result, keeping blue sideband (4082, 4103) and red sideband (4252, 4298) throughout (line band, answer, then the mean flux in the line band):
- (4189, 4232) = 0.04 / 17.5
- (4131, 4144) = 0.11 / 16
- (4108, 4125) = 0.01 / 17.5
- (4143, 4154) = 0.10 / 16.2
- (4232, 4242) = -0.02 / 18.7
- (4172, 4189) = 0.10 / 16.4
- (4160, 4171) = 0.06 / 16.9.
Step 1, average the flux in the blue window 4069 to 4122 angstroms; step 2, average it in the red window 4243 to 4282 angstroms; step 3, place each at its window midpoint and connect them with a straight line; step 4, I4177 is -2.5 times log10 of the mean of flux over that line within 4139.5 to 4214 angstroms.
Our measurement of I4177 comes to 0.088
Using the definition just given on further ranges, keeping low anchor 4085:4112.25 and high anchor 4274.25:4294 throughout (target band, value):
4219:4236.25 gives 0.029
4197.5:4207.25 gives 0.028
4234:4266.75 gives -0.054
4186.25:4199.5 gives 0.079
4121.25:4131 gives -0.001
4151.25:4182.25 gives 0.063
